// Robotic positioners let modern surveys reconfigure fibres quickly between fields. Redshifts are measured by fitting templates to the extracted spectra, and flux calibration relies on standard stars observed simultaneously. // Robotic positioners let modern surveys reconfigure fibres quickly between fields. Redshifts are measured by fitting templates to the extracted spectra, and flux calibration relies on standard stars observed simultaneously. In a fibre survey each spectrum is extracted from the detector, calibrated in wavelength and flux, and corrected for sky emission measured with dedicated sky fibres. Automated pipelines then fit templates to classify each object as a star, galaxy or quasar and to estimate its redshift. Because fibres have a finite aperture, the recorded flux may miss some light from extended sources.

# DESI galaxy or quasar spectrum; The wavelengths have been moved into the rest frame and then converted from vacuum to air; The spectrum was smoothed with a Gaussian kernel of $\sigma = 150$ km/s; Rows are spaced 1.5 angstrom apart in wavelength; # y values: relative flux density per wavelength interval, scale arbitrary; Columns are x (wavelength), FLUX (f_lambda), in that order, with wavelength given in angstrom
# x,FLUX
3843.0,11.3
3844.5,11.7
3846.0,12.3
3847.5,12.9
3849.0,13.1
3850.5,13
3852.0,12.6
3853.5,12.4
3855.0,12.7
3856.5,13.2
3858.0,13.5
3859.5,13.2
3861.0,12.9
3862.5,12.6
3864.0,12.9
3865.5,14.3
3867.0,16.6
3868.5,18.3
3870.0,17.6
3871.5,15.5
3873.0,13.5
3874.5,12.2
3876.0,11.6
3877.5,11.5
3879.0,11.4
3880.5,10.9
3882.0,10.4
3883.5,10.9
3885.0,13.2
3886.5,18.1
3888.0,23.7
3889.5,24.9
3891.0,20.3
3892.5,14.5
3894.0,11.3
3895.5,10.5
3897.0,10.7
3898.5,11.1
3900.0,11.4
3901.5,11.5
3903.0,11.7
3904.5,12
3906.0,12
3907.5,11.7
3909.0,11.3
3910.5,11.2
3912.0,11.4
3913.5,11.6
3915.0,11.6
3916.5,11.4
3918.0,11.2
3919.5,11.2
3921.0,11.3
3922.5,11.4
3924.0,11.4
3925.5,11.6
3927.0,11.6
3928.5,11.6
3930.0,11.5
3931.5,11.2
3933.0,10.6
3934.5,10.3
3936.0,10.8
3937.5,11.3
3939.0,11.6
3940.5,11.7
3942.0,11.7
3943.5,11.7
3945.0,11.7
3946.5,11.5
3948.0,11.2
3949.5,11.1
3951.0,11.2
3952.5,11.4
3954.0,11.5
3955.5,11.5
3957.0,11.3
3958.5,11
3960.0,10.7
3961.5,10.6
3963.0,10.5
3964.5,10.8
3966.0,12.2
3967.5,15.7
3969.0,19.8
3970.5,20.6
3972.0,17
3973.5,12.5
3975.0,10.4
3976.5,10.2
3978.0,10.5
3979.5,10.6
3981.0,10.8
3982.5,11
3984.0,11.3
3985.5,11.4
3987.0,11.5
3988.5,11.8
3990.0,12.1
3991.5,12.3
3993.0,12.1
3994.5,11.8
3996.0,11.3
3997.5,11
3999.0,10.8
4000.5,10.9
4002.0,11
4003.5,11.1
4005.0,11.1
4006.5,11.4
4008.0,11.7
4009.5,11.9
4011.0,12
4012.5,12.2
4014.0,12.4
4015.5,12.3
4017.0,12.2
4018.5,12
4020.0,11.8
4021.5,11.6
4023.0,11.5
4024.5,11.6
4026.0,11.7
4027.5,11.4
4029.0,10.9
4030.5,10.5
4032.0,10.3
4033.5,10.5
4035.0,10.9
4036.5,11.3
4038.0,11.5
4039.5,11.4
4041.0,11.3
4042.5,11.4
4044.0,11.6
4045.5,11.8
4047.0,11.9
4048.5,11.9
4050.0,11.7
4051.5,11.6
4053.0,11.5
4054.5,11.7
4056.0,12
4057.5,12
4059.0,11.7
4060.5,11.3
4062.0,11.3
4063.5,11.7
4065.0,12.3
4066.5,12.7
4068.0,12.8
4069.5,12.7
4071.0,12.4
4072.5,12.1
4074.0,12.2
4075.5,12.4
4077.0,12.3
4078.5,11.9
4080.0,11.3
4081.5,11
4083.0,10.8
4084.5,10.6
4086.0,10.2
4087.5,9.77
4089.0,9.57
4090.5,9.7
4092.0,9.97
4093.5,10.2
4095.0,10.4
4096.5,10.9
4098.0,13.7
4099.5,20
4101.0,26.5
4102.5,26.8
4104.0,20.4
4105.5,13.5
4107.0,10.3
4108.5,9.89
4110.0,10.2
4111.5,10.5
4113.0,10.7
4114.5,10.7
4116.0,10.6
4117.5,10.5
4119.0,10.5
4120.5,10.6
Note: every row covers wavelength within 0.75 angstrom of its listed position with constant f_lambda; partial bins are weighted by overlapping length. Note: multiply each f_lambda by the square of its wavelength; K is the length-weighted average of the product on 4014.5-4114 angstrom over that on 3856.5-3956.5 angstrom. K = 1.0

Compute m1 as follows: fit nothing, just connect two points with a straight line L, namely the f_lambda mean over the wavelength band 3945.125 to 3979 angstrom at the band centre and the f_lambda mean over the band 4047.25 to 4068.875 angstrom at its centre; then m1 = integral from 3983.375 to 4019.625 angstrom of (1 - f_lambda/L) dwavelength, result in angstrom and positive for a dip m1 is 1.6 angstrom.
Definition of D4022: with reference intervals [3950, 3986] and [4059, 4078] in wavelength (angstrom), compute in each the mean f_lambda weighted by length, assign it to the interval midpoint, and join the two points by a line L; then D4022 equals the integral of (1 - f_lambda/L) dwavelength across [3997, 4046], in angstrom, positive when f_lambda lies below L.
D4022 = 3.2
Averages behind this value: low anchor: 12.3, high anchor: 12.2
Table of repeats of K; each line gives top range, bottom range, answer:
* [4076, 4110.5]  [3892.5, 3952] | 1.25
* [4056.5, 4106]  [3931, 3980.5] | 1.15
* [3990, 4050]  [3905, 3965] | 1.06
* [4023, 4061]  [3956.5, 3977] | 0.90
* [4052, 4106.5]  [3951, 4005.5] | 1.13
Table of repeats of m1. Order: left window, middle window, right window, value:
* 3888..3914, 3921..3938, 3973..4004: 1.8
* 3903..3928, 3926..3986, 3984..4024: -1.7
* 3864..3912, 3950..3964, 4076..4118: 2.4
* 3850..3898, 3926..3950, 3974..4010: 2.3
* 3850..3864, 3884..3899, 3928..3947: -4.4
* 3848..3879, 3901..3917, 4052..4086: 2.0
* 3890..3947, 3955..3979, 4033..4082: -2.2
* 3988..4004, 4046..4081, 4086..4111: 2.7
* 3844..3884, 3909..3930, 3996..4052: 1.9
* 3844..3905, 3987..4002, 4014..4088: 0.9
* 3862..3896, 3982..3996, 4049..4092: 1.3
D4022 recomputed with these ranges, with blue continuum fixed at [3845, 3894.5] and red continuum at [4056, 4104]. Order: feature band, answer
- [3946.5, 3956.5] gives 1.7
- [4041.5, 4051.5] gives 1.0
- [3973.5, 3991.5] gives 3.0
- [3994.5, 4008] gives 2.2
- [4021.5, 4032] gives 1.5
